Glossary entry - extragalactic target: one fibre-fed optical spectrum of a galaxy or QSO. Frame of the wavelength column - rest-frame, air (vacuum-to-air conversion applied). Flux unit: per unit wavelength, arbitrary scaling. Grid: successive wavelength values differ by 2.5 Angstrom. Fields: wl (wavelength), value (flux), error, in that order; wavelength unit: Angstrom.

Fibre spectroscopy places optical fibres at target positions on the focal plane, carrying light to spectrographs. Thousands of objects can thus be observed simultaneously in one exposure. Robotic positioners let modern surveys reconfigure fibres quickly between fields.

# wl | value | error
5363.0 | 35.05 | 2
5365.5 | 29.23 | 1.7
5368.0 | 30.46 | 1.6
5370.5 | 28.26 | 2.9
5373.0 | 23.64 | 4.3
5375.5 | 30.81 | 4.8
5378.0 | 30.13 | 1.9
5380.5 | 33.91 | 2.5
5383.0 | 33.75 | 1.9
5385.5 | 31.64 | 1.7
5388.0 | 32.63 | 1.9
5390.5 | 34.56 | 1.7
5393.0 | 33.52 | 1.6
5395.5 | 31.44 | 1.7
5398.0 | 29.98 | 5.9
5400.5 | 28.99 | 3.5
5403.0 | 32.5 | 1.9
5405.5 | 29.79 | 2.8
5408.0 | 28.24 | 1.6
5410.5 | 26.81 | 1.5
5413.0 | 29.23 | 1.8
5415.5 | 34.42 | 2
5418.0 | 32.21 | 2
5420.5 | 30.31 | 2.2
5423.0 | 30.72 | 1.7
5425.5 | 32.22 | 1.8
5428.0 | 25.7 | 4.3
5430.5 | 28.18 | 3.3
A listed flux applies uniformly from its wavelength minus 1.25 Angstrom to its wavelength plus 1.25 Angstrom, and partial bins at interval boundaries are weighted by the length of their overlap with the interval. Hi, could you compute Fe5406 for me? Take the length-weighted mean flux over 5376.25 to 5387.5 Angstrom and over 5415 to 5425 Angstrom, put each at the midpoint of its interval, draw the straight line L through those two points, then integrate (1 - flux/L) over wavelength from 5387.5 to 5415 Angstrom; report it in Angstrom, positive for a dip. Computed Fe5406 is 1.10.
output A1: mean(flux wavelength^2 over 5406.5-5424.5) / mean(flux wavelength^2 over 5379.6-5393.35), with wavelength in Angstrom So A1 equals 0.92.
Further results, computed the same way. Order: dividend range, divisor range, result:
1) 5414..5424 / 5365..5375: 1.16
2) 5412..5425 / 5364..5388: 1.05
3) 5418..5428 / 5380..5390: 0.94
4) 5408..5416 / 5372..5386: 0.97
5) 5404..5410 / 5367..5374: 1.07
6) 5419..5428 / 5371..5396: 0.98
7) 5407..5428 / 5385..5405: 0.96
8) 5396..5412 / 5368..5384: 0.99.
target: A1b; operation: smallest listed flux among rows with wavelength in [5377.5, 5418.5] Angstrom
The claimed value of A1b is 26.81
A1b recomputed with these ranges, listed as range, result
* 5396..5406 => 28.99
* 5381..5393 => 31.64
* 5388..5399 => 29.98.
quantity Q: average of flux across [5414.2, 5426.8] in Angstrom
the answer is 31.9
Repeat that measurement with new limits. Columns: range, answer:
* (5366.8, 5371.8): 29.3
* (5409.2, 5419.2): 30.6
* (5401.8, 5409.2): 30.2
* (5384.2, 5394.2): 33.1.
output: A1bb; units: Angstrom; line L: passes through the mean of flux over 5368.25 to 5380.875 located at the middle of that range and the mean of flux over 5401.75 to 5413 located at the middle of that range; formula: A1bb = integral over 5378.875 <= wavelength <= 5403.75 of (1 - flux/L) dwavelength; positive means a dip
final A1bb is -2.6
